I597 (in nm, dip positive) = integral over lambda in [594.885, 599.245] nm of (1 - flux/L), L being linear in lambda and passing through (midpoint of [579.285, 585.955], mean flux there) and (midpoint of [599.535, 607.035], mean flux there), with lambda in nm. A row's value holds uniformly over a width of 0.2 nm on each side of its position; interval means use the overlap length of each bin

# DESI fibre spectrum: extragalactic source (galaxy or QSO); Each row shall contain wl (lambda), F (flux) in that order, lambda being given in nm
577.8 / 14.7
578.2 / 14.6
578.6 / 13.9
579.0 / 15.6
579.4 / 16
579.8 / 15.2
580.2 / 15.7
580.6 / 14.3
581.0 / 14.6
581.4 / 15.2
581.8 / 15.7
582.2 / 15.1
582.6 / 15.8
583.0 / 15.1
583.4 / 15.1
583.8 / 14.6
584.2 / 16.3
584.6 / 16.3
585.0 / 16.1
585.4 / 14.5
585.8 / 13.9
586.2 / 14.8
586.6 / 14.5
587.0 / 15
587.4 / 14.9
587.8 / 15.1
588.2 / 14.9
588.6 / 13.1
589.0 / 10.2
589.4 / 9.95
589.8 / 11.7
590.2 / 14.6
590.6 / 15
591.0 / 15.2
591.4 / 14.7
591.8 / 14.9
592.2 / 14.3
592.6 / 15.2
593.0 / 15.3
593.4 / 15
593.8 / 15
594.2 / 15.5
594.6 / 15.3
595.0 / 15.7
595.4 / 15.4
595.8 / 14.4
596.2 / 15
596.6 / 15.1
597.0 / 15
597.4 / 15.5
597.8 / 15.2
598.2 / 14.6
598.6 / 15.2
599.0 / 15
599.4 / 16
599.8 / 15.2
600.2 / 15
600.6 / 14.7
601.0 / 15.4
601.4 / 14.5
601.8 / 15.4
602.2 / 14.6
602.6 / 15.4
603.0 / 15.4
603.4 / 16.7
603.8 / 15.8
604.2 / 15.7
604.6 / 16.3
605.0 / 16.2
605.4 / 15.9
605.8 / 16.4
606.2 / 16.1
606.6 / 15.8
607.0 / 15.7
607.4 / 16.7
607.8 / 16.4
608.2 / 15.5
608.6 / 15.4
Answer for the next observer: 0.11 nm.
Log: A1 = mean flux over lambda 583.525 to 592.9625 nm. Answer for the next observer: 14.4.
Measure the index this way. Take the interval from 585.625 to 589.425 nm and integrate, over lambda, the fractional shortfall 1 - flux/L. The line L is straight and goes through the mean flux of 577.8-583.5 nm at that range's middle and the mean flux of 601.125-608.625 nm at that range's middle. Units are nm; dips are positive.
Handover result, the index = 0.37 nm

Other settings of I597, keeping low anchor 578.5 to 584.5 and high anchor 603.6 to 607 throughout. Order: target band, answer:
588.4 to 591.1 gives 0.48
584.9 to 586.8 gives 0.09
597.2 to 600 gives 0.10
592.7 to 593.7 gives 0.03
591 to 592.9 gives 0.09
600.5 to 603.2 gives 0.14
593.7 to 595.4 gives 0.03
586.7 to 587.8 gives 0.04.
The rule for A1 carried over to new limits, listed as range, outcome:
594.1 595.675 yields 15.4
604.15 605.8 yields 16.1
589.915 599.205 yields 15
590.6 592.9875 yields 14.9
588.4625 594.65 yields 14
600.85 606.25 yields 15.7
